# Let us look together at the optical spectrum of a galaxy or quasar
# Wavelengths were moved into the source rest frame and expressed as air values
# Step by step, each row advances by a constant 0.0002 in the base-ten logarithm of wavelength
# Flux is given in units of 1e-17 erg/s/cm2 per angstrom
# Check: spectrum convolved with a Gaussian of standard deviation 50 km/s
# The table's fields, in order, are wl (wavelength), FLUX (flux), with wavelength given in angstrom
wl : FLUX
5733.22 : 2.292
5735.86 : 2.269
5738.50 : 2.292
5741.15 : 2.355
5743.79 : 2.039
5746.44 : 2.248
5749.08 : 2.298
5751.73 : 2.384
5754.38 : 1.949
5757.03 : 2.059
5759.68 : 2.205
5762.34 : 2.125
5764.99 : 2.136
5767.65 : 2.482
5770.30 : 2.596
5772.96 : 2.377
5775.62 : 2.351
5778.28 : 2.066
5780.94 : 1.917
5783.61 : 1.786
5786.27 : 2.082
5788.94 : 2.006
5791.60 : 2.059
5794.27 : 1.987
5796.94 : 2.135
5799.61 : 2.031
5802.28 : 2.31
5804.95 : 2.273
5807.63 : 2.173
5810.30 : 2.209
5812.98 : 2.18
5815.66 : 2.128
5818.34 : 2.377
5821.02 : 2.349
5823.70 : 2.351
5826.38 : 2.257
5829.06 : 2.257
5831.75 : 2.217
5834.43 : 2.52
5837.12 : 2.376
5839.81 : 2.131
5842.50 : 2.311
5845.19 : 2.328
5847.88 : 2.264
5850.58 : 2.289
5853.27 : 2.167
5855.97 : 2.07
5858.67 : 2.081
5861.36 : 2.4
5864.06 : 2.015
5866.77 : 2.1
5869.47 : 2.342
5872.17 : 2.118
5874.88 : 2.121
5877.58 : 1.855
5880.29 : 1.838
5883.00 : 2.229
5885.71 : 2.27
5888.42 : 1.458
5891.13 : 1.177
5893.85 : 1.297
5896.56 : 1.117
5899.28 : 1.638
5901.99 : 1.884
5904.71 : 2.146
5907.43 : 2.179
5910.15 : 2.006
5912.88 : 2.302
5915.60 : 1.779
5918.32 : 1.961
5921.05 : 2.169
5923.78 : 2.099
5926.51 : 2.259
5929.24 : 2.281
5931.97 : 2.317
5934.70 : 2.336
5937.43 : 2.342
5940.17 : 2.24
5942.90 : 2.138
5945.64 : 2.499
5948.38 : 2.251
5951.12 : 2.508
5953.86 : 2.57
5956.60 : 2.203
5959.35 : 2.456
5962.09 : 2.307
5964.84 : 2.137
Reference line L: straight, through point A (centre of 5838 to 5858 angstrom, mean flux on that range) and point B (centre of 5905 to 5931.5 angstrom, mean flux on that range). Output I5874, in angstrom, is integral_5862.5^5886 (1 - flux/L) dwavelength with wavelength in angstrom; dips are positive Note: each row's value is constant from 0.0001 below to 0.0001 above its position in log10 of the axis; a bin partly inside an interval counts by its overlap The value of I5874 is 1.0 angstrom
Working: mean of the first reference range 2.22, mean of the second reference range 2.12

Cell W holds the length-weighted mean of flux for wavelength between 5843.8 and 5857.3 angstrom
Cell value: 2.22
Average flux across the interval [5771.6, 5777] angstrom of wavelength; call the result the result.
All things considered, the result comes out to 2.36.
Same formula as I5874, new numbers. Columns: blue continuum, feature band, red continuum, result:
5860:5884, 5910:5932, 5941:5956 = 1.52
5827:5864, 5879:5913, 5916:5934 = 6.25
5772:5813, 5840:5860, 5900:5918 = -1.31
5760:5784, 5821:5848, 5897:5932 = -2.05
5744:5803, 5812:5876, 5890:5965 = -3.30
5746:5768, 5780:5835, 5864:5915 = -2.40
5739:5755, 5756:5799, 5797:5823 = 1.53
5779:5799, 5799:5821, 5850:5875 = -1.90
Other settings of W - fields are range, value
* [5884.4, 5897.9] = 1.46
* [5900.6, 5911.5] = 2.05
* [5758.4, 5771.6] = 2.31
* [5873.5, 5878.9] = 1.99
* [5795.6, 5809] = 2.18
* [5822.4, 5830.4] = 2.29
